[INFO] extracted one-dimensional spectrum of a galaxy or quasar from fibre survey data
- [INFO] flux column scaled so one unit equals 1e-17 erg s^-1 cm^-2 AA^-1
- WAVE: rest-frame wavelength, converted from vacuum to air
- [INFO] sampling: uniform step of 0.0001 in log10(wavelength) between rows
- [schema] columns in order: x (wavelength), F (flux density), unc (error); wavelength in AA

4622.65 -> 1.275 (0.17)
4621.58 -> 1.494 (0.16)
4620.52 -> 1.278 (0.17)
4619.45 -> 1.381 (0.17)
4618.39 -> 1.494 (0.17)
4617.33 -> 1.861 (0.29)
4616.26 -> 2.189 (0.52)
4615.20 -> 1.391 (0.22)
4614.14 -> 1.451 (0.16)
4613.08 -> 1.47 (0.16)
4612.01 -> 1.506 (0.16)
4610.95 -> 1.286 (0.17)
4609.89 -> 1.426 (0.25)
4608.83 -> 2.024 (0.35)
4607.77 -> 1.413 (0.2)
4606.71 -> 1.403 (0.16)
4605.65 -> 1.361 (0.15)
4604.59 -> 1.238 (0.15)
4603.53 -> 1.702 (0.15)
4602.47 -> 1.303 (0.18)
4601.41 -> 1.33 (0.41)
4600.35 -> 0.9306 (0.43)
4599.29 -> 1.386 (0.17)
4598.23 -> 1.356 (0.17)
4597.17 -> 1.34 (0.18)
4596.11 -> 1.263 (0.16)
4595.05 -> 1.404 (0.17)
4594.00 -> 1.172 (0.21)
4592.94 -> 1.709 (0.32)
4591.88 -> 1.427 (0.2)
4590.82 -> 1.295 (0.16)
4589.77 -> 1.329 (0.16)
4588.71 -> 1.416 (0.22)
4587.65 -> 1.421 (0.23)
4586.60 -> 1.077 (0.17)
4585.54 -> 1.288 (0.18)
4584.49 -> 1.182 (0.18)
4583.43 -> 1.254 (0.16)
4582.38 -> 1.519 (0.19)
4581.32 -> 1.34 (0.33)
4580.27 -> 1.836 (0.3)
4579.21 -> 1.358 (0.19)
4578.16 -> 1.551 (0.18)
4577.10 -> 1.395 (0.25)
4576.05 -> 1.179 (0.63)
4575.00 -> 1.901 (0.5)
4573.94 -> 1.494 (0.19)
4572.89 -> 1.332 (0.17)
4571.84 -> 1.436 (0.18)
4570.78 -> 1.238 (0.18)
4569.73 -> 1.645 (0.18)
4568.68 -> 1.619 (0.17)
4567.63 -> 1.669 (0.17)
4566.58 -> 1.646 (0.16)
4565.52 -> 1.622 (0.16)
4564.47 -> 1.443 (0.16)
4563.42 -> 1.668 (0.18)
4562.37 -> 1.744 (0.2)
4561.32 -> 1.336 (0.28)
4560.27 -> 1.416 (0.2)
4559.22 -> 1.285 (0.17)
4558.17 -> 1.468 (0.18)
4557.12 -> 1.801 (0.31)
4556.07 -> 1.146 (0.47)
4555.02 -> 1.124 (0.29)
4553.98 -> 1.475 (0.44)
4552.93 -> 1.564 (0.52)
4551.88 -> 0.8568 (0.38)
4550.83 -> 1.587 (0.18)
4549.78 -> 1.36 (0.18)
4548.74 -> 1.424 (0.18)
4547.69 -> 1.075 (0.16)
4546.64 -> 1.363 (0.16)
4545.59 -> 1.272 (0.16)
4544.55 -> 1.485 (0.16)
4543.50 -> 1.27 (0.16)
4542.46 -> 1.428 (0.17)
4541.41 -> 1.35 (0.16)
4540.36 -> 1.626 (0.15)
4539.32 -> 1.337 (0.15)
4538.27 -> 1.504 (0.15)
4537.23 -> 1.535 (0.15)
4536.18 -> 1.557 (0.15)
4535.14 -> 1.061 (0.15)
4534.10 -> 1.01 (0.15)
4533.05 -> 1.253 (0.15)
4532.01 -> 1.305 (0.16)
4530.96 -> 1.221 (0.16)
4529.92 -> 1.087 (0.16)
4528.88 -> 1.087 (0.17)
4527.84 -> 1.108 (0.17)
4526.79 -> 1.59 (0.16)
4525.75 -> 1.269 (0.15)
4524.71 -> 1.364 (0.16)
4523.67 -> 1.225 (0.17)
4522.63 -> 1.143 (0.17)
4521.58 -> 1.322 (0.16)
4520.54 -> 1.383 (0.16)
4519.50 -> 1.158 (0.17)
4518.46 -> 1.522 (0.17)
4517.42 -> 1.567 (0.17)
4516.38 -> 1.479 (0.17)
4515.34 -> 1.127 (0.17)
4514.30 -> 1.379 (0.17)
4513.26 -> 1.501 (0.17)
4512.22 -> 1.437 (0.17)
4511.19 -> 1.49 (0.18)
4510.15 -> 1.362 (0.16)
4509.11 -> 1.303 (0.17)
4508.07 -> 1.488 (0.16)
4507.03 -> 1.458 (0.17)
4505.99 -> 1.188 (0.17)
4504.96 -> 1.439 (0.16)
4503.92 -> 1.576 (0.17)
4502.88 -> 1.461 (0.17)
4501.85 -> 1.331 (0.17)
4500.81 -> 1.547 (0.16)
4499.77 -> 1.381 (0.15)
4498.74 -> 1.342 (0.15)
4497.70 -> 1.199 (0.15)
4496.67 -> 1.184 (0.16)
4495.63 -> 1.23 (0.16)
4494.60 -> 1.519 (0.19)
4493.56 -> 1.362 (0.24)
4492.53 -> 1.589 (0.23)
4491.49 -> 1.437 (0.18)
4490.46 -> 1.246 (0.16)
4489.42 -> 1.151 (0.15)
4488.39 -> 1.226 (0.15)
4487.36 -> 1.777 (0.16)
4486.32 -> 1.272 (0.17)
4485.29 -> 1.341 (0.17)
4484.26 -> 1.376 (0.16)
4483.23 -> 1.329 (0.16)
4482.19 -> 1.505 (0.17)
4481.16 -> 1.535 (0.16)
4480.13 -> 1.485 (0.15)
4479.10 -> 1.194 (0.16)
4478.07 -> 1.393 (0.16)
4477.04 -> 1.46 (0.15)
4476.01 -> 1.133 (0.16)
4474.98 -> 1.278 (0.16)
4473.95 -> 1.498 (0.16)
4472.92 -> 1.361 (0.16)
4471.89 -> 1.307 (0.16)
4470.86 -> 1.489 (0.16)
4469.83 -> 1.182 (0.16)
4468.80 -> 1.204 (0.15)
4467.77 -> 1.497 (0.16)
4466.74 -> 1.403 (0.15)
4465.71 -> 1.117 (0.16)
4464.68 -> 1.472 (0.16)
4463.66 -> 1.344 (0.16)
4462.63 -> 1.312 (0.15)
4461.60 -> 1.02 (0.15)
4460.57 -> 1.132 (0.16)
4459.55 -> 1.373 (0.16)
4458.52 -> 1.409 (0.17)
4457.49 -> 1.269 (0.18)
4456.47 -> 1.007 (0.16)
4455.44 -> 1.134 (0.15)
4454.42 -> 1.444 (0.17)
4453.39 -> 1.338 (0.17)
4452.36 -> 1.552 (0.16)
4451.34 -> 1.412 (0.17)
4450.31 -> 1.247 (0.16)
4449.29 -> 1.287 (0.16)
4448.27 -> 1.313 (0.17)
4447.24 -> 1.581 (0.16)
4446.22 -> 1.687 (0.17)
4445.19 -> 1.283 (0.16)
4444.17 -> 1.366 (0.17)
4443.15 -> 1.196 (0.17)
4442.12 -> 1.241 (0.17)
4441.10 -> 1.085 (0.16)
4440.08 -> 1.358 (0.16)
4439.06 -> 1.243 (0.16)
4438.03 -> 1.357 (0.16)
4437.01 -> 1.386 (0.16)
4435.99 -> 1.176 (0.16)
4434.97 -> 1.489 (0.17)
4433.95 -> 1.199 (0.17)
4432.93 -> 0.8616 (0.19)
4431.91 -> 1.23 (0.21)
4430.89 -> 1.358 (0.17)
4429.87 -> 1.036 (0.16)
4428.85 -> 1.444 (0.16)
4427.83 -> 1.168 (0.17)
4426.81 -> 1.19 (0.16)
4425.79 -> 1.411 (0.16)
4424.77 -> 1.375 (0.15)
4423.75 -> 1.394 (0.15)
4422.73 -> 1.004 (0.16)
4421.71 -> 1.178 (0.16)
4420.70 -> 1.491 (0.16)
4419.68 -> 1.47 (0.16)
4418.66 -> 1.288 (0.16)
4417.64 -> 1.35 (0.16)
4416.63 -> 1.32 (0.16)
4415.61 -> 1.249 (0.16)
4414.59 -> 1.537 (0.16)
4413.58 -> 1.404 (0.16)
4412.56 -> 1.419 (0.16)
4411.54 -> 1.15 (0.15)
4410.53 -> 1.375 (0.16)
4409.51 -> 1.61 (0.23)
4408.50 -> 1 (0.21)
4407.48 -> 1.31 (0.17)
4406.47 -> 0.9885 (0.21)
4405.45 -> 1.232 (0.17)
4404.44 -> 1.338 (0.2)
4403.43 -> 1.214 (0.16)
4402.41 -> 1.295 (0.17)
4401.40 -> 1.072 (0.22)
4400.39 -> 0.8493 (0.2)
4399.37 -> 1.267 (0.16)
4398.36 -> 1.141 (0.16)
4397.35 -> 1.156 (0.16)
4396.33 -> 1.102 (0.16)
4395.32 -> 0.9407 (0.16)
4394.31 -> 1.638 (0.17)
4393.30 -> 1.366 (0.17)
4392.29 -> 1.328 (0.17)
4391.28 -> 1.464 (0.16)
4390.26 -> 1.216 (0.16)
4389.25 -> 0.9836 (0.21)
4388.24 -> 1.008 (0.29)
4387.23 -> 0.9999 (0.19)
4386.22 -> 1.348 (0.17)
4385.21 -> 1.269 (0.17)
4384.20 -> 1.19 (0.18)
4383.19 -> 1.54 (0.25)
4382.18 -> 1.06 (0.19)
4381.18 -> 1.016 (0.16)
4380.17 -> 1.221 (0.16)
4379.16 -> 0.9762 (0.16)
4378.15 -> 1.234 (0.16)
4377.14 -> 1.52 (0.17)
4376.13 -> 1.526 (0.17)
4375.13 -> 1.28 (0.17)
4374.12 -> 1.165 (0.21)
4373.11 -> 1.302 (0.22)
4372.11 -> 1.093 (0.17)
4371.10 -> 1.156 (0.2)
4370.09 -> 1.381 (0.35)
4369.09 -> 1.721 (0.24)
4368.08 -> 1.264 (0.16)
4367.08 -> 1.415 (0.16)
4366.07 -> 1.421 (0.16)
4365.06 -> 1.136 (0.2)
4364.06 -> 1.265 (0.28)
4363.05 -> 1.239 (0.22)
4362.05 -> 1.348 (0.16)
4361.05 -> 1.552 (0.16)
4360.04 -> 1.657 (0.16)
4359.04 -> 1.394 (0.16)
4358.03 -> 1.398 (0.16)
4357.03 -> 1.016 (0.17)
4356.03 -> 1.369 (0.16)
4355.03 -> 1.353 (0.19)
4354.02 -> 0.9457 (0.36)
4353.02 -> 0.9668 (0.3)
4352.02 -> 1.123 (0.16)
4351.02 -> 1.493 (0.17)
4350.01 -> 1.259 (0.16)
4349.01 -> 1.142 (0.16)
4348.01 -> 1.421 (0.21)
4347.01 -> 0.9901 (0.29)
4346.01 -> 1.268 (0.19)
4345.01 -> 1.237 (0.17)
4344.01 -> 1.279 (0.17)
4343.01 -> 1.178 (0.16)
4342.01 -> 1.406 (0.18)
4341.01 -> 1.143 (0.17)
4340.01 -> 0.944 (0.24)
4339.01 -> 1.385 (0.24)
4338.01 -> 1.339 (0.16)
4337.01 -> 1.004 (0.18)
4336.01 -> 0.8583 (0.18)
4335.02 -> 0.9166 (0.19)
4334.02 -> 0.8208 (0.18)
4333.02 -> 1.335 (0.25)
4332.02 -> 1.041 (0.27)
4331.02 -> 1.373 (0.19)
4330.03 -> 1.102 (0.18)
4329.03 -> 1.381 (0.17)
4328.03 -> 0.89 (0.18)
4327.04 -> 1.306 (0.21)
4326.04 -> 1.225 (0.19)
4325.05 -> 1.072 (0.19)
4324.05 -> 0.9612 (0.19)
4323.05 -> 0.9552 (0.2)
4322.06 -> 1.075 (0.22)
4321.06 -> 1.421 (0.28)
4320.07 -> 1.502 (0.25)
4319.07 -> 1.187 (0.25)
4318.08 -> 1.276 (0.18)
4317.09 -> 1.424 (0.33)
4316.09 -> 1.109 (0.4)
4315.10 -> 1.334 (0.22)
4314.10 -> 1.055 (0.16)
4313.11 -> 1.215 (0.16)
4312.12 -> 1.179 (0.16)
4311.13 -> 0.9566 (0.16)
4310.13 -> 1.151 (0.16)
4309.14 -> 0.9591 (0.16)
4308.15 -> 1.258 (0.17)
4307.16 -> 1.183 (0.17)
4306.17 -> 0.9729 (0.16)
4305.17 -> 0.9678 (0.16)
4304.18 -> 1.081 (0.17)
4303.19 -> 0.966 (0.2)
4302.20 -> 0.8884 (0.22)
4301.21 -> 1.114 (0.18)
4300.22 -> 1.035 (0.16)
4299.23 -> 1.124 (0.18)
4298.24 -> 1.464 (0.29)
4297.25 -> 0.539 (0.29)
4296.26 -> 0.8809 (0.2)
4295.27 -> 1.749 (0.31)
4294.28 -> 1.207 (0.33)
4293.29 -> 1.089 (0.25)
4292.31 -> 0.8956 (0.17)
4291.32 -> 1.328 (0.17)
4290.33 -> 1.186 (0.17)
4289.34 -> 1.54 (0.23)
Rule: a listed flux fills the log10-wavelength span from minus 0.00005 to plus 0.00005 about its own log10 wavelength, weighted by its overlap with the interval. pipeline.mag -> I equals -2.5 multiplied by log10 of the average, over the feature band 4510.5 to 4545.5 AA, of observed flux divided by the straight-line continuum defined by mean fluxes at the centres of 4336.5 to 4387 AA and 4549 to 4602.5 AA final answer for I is 0.03 mag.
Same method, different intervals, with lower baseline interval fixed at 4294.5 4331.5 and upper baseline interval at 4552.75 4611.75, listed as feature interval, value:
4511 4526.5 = 0.00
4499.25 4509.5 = -0.06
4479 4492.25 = -0.05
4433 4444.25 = 0.01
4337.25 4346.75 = -0.05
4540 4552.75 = 0.04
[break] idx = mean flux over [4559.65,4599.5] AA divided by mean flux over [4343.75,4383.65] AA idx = 1.13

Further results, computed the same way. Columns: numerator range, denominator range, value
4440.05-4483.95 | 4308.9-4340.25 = 1.16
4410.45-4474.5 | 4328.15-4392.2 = 1.06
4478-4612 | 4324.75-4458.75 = 1.10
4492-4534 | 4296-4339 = 1.20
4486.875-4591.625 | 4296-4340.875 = 1.24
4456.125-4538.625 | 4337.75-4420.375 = 1.06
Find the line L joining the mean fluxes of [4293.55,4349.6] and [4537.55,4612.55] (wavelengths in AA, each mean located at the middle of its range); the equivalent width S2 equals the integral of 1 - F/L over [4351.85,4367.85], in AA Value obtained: -1.4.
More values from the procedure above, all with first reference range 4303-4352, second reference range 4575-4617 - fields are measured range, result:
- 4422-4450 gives -0.4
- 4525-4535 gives 1.1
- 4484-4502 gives -0.6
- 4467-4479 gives -0.4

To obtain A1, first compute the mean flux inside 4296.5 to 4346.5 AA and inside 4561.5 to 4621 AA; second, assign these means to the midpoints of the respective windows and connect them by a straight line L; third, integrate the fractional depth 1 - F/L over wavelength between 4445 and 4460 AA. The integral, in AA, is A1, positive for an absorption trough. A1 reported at -0.8 AA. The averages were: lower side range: 1.14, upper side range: 1.45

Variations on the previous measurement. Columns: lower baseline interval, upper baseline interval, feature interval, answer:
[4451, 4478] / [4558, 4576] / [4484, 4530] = 1.3 AA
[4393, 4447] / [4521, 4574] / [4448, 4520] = -1.7 AA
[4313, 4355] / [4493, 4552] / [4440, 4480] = -0.9 AA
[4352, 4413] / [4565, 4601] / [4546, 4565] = -0.1 AA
